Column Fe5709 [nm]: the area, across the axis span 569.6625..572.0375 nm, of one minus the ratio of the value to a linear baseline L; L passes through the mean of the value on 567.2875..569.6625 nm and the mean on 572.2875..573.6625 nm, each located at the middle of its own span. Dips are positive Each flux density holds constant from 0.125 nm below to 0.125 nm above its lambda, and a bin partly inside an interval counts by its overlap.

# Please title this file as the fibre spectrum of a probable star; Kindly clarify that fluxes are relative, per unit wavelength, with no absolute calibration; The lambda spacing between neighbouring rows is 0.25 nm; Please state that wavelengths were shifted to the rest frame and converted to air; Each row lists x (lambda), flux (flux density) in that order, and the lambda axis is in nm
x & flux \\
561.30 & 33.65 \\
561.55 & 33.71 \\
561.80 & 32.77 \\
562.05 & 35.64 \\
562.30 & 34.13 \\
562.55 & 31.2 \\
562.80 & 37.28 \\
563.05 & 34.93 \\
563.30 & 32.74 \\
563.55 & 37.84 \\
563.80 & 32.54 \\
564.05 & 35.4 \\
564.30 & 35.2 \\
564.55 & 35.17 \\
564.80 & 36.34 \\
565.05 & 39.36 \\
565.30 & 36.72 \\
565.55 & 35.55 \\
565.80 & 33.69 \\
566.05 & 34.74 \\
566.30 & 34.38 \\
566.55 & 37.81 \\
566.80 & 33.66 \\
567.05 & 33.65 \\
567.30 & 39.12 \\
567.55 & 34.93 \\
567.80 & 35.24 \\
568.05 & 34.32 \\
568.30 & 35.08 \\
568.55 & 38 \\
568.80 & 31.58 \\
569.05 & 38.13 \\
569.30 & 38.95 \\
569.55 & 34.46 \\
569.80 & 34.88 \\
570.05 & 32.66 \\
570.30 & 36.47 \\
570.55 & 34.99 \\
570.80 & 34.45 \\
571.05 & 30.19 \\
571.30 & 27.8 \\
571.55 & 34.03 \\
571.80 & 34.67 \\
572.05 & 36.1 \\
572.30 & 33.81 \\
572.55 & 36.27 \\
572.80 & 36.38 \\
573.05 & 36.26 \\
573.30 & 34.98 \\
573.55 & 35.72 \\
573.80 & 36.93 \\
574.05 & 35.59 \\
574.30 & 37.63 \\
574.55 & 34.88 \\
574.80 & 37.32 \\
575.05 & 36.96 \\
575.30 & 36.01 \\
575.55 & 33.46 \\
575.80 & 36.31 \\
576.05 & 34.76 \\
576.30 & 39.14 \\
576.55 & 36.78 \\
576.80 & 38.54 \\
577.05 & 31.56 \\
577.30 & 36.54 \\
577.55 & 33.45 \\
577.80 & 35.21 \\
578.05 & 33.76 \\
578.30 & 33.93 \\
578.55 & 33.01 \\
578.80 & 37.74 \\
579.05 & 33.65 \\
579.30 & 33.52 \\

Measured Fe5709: 0.152 nm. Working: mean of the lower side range 35.8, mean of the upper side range 35.7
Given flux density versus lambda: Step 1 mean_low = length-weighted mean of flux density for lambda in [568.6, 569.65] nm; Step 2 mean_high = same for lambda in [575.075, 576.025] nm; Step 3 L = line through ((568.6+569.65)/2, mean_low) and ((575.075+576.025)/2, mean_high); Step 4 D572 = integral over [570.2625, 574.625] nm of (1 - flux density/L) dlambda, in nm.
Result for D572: 0.10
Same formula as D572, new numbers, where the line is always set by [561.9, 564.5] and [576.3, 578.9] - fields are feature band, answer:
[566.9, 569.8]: -0.07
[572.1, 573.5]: -0.02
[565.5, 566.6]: -0.01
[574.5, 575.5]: -0.03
